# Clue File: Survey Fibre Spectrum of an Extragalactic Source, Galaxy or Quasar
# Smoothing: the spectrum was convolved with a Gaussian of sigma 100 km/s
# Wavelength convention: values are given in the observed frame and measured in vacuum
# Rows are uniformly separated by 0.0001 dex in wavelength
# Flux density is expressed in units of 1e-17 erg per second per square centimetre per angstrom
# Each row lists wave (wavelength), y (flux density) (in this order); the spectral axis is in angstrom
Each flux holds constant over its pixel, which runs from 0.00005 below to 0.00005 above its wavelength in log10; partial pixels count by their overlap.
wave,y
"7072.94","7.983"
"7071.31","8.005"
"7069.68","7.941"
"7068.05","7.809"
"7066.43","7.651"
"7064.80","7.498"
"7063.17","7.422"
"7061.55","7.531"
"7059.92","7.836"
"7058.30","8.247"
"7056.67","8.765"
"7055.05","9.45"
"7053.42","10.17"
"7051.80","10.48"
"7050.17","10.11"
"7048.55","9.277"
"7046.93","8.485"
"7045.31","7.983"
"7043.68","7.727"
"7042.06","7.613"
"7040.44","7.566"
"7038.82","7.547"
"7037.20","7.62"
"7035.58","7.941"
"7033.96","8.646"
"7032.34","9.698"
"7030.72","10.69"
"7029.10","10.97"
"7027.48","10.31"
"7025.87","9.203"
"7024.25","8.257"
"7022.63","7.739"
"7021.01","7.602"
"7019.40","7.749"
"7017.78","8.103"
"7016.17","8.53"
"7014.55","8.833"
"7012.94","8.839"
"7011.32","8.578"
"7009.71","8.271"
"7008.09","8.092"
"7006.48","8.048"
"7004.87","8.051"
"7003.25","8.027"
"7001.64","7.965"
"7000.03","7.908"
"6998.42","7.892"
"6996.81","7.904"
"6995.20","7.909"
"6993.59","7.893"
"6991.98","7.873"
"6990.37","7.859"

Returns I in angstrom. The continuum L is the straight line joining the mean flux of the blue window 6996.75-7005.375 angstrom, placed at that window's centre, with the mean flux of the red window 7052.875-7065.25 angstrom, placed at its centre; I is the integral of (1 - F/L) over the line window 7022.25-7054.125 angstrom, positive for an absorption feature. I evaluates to -2.7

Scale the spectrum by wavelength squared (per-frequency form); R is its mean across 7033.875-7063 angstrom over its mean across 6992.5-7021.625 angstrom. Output 1.06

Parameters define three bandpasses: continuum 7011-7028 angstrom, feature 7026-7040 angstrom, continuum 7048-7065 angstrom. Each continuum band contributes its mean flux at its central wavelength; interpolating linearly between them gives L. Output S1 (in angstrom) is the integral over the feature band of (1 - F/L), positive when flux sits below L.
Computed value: -0.9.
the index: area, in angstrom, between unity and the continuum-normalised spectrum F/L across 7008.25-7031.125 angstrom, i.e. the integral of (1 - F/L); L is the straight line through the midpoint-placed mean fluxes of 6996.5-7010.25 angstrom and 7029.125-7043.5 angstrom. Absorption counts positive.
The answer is -1.4 angstrom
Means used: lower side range 8.02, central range 8.78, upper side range 8.52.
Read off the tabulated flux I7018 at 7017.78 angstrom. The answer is 8.103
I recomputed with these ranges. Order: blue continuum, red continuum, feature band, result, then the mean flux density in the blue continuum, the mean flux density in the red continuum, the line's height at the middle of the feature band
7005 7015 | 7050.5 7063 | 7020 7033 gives -1.1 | 8.41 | 8.89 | 8.58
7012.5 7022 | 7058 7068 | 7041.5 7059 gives -2.5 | 8.25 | 7.68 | 7.84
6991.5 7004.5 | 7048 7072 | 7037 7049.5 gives 0.5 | 7.93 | 8.54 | 8.37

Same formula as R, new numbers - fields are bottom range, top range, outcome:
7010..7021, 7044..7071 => 1.03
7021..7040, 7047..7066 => 0.99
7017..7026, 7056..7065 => 1.00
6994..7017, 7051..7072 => 1.04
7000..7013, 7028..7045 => 1.06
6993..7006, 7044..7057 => 1.19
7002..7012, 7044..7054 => 1.15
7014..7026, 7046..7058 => 1.17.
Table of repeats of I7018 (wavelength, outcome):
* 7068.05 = 7.809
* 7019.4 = 7.749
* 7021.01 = 7.602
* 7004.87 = 8.051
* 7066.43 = 7.651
